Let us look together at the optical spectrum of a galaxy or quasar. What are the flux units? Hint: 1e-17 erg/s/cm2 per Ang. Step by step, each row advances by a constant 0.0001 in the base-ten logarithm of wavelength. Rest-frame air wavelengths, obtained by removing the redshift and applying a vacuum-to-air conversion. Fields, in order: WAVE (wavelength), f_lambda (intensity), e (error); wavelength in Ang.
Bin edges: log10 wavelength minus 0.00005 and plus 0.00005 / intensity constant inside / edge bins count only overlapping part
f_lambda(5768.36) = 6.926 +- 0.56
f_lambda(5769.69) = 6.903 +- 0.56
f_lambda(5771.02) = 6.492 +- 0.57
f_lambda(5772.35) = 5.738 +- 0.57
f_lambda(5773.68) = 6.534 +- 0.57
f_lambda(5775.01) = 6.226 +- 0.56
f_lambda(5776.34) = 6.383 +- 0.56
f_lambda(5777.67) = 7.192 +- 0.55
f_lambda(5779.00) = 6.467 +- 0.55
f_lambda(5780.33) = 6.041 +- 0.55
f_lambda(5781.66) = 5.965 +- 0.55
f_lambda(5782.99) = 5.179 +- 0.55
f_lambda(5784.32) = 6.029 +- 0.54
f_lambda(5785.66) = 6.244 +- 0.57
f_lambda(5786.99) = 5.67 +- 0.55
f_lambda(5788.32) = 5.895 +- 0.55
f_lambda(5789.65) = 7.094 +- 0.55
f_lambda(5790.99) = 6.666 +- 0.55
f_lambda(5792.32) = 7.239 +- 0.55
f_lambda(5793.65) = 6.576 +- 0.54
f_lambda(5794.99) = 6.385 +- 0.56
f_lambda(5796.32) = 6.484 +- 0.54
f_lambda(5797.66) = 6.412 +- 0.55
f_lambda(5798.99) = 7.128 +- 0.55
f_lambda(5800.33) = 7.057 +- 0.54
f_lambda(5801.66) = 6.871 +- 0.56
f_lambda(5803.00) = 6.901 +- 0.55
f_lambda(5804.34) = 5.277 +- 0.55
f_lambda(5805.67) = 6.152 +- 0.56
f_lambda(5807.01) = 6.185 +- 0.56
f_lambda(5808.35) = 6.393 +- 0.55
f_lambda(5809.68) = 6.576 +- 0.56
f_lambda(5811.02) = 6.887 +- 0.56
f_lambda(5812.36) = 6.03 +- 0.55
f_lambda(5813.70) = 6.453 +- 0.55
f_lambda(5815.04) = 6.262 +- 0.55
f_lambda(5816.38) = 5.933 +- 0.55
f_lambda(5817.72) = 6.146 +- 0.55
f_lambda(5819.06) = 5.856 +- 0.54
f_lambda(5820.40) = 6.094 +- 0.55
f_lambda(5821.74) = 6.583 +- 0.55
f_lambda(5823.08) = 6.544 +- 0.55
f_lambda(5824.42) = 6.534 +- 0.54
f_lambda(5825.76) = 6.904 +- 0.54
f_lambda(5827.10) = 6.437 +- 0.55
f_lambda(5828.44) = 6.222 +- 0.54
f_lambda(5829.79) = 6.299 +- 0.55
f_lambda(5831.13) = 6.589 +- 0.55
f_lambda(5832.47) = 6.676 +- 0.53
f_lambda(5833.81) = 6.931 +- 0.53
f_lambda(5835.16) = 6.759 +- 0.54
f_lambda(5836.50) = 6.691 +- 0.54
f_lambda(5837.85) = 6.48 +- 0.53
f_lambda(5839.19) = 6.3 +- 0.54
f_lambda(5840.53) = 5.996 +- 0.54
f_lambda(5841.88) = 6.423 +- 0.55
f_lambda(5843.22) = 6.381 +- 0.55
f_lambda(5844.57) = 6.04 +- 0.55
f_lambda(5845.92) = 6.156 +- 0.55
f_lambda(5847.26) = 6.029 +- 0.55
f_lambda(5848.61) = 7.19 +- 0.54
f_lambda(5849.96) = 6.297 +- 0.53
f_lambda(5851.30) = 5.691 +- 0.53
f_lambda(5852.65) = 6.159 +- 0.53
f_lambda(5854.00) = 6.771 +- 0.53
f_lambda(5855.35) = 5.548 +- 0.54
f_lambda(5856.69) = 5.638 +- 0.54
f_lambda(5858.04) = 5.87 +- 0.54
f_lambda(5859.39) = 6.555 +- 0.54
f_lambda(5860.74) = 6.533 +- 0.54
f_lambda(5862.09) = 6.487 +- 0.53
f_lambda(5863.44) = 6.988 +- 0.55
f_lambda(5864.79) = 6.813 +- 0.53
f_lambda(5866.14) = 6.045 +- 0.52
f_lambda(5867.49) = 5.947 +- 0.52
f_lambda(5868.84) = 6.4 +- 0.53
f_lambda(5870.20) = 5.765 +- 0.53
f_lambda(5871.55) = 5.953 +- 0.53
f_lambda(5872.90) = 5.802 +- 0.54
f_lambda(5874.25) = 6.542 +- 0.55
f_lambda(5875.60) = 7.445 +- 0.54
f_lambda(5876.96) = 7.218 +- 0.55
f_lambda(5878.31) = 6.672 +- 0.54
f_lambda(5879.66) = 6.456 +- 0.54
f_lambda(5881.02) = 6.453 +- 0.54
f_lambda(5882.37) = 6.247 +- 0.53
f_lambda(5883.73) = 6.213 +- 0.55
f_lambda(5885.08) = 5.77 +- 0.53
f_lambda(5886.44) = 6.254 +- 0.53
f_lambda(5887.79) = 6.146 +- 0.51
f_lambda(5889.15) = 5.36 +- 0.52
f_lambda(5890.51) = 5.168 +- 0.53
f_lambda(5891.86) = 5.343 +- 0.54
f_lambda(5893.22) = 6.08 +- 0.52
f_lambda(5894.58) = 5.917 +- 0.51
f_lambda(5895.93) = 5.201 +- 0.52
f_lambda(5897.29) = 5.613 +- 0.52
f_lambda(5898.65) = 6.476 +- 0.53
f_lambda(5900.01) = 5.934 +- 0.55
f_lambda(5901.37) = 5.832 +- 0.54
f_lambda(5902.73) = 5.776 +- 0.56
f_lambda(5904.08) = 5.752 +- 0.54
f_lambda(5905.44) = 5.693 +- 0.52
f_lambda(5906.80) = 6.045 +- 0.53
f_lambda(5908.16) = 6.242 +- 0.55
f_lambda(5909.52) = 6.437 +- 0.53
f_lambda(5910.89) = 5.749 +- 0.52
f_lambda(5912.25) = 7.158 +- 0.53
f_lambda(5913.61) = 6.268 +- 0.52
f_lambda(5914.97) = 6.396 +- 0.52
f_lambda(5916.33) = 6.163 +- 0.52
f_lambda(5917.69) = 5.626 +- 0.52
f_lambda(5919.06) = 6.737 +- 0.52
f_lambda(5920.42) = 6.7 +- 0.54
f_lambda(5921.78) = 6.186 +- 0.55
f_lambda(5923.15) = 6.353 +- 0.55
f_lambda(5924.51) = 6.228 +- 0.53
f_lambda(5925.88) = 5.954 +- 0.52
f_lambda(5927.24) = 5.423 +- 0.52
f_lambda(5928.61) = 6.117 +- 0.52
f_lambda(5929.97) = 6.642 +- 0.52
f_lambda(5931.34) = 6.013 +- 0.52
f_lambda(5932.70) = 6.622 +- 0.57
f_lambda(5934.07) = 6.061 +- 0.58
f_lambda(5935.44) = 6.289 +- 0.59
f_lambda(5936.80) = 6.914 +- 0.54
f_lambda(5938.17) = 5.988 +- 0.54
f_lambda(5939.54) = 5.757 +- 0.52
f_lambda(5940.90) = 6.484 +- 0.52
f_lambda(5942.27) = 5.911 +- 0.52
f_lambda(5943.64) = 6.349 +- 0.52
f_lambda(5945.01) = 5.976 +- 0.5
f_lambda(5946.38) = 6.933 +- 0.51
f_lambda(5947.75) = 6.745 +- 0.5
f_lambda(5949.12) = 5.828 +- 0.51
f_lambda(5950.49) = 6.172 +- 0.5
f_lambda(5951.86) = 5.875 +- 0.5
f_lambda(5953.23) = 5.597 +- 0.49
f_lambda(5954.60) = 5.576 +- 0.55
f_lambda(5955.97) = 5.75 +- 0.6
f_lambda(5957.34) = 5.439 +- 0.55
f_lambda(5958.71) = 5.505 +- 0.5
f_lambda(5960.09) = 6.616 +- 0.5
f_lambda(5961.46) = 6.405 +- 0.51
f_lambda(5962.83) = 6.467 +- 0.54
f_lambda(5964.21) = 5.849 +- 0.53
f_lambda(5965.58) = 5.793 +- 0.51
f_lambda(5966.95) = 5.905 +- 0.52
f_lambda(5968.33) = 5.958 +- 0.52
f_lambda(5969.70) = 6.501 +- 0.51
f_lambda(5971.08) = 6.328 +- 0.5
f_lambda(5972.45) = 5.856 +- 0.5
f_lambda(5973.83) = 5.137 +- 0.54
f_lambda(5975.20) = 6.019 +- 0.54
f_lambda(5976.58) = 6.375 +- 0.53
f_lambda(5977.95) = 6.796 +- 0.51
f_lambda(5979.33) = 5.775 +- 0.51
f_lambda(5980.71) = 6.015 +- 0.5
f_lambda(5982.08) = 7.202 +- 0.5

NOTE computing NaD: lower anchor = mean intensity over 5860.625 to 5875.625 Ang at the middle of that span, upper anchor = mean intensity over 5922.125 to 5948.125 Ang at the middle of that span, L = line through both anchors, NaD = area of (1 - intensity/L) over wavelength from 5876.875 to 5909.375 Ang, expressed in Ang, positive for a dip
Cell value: 1.7 Ang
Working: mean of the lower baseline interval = 6.34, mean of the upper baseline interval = 6.24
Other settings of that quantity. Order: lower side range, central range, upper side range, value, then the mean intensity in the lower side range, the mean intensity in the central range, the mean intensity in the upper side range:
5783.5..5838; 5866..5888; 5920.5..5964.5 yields -0.1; 6.45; 6.32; 6.14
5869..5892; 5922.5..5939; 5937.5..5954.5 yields -0.2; 6.19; 6.21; 6.12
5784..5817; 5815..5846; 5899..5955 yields -0.1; 6.44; 6.39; 6.16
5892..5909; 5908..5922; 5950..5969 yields -1.1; 5.87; 6.34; 5.92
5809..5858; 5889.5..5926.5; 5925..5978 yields 0.9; 6.34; 6.03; 6.09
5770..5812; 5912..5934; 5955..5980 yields -0.5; 6.4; 6.26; 6.02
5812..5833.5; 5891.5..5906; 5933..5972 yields 1.0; 6.36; 5.79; 6.11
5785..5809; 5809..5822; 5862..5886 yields 0.4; 6.48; 6.27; 6.4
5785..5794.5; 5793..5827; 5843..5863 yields -0.1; 6.48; 6.42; 6.23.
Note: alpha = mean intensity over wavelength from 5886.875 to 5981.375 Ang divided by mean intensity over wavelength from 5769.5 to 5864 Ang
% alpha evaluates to 1.0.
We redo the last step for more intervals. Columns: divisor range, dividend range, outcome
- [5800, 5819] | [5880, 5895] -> 0.93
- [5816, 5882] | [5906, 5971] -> 0.97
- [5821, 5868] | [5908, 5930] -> 0.98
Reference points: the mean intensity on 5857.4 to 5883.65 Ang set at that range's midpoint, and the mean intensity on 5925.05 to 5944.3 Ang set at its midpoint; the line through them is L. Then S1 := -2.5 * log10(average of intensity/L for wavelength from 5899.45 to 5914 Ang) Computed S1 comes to 0.04 mag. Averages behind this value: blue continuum 6.43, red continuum 6.18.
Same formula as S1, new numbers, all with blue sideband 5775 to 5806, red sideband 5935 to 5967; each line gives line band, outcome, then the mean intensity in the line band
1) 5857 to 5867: -0.03 mag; 6.43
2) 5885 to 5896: 0.09 mag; 5.72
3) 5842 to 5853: 0.01 mag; 6.25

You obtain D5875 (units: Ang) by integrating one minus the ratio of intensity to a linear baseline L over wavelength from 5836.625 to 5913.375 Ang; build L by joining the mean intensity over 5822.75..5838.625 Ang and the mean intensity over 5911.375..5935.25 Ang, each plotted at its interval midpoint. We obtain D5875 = 3.1 Ang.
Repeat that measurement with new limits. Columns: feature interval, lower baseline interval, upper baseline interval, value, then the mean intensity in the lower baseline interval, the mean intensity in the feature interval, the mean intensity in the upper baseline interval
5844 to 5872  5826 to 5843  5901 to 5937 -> 0.76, 6.49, 6.23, 6.19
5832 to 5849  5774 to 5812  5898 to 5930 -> -0.38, 6.41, 6.45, 6.15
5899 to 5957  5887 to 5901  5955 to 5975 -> -3.04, 5.73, 6.15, 5.96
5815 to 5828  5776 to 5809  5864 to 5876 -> 0.05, 6.4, 6.33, 6.28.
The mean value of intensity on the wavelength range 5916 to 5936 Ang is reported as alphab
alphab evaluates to 6.21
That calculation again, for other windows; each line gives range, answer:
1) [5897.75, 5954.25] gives 6.17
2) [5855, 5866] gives 6.32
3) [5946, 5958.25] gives 5.96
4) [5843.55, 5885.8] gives 6.31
